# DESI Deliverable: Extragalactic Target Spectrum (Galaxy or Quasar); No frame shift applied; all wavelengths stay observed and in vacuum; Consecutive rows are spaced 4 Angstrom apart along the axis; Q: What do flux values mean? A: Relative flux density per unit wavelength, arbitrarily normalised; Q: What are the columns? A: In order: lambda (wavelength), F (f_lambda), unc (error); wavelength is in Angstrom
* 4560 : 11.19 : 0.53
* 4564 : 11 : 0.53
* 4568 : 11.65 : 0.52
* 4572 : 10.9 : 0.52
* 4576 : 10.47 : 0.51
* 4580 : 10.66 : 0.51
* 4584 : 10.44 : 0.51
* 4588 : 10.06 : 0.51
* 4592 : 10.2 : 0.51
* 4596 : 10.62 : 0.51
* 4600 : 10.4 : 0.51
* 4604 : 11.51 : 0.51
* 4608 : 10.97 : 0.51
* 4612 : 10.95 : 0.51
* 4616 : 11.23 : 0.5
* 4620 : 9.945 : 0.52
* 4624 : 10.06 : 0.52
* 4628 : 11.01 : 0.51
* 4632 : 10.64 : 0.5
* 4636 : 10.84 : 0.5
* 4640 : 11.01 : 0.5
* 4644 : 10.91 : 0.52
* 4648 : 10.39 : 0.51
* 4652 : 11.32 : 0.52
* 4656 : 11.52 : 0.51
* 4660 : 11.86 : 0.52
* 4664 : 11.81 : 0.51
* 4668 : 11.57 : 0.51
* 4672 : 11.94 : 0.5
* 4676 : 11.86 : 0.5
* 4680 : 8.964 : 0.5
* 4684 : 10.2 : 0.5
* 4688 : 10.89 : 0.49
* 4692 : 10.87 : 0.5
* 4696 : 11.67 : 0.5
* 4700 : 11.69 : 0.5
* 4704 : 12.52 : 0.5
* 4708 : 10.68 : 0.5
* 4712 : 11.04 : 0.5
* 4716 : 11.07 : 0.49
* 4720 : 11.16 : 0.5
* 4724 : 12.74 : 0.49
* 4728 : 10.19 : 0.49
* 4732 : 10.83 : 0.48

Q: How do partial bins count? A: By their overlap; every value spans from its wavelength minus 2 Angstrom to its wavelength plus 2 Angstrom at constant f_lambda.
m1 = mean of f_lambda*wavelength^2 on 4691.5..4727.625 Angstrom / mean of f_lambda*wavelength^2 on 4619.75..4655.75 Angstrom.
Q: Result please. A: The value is 1.10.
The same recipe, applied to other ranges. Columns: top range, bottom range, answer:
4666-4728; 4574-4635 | 1.10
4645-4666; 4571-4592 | 1.12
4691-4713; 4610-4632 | 1.11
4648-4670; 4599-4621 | 1.08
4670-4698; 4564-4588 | 1.06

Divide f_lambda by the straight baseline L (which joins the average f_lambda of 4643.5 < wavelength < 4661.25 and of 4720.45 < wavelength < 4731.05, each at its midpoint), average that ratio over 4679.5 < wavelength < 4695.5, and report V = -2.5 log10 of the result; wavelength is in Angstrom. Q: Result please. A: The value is 0.08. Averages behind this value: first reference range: 11.2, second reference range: 11.4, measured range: 10.5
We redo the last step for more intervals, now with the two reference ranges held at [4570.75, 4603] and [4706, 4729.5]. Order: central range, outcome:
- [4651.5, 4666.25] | -0.08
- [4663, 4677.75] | -0.08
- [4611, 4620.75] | -0.01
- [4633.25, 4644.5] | -0.01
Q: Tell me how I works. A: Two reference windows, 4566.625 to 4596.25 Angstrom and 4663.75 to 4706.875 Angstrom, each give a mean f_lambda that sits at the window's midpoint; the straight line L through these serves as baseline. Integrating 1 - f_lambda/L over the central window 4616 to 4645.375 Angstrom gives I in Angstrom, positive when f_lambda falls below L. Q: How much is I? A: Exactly 0.6 Angstrom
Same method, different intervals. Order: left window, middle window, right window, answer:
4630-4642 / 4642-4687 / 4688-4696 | -0.7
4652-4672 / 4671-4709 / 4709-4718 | 0.6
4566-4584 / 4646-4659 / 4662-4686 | -0.1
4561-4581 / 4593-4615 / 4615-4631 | -0.4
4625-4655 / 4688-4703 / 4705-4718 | -0.5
